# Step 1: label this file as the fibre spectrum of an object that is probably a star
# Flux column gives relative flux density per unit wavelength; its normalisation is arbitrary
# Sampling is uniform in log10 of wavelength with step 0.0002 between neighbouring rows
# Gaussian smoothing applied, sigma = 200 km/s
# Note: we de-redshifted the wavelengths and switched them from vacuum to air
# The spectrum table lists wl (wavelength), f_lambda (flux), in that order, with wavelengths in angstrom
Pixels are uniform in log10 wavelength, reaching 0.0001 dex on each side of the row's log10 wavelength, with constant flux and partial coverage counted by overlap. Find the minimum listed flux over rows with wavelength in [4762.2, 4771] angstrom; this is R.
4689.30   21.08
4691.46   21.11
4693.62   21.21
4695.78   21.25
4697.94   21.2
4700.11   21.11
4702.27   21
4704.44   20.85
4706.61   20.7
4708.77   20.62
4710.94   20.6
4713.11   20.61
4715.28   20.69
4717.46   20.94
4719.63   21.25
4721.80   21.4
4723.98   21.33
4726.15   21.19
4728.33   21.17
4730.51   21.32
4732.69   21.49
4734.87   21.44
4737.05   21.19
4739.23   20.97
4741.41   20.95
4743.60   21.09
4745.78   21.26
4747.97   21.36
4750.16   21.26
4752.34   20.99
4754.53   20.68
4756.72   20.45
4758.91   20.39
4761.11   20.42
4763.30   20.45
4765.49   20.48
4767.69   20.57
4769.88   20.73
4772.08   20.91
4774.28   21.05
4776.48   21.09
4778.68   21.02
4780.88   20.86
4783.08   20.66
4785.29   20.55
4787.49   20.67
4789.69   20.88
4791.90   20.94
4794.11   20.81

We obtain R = 20.45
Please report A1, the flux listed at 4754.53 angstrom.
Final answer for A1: 20.68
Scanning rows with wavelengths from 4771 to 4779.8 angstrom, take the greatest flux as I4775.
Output 21.09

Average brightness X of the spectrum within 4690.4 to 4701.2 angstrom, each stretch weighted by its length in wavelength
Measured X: 21.2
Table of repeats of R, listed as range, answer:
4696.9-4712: 20.6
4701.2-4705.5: 20.85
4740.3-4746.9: 20.95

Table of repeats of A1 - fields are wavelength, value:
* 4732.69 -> 21.49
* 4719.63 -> 21.25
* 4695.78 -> 21.25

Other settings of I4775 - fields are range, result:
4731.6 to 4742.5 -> 21.49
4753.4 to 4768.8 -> 20.68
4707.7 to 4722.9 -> 21.4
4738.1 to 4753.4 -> 21.36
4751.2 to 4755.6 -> 20.99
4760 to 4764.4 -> 20.45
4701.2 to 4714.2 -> 21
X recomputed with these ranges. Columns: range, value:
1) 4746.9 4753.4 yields 21.2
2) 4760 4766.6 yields 20.4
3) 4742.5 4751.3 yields 21.2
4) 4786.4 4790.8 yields 20.8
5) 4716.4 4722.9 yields 21.2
